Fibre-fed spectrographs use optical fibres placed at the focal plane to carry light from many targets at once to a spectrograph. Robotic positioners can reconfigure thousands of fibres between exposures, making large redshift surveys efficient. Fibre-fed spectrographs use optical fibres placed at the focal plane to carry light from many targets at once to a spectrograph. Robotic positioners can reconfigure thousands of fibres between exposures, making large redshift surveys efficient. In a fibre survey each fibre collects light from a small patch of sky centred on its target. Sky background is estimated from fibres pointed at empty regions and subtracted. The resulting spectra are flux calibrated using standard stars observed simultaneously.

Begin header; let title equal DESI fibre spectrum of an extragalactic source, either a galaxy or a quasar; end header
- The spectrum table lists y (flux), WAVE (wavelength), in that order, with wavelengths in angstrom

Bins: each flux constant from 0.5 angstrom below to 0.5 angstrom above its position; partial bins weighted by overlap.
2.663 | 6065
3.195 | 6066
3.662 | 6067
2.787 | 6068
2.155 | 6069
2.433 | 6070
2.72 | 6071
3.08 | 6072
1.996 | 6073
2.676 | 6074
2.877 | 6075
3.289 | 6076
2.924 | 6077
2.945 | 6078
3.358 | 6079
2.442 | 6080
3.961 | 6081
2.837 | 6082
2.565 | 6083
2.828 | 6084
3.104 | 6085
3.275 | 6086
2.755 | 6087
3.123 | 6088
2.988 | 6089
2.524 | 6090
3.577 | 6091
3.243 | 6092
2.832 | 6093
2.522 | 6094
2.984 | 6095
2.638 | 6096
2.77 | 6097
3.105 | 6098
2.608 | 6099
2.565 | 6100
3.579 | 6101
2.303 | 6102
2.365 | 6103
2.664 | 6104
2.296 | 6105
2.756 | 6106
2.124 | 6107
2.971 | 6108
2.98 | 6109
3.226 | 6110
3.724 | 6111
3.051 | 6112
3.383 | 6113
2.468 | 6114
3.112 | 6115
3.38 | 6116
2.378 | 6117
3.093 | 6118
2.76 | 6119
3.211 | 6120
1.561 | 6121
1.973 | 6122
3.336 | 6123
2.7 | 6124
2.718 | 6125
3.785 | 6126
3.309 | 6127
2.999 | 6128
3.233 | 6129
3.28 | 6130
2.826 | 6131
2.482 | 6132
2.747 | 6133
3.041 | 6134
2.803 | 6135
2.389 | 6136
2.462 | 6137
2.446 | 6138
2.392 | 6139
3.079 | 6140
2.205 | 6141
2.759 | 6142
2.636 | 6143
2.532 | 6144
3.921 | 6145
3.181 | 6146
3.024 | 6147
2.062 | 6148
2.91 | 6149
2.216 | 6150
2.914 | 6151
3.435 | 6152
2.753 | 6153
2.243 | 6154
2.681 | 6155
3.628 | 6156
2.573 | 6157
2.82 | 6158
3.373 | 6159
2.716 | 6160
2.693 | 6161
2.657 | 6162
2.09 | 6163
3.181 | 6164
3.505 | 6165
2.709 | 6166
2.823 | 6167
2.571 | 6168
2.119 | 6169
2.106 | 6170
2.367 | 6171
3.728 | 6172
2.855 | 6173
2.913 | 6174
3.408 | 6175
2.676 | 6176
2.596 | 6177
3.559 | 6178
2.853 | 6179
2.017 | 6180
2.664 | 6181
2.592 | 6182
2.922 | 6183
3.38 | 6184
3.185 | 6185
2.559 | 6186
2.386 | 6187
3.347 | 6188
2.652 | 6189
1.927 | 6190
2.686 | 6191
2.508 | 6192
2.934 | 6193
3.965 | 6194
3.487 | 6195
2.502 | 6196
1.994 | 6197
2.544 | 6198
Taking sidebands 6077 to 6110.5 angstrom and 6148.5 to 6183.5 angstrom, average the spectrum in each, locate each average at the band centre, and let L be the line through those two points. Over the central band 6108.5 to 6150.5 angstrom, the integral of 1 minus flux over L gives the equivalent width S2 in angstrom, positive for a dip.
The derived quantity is -0.2 angstrom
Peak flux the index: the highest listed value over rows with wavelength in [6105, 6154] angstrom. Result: 3.921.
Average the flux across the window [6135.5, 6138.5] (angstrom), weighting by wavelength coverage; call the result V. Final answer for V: 2.43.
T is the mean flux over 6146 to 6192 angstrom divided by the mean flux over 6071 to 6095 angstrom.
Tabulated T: 0.95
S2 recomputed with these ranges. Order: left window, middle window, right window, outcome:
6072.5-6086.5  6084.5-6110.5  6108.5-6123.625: 0.7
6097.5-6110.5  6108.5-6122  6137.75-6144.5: -1.1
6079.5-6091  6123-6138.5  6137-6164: -0.4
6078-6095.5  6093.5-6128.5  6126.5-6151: 0.7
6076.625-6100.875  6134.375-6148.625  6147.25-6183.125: 0.6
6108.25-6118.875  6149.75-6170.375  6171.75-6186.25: 1.4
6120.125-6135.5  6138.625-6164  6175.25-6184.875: 0.5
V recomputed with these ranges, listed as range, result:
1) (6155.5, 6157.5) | 3.1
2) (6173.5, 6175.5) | 3.16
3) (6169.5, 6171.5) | 2.24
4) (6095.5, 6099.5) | 2.78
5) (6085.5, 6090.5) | 2.93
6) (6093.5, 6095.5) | 2.75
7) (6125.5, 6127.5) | 3.55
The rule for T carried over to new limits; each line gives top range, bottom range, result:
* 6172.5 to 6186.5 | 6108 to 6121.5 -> 0.97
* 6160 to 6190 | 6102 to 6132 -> 0.97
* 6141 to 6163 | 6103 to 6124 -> 1.00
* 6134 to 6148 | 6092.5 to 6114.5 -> 0.97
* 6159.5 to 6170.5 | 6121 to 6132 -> 0.91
